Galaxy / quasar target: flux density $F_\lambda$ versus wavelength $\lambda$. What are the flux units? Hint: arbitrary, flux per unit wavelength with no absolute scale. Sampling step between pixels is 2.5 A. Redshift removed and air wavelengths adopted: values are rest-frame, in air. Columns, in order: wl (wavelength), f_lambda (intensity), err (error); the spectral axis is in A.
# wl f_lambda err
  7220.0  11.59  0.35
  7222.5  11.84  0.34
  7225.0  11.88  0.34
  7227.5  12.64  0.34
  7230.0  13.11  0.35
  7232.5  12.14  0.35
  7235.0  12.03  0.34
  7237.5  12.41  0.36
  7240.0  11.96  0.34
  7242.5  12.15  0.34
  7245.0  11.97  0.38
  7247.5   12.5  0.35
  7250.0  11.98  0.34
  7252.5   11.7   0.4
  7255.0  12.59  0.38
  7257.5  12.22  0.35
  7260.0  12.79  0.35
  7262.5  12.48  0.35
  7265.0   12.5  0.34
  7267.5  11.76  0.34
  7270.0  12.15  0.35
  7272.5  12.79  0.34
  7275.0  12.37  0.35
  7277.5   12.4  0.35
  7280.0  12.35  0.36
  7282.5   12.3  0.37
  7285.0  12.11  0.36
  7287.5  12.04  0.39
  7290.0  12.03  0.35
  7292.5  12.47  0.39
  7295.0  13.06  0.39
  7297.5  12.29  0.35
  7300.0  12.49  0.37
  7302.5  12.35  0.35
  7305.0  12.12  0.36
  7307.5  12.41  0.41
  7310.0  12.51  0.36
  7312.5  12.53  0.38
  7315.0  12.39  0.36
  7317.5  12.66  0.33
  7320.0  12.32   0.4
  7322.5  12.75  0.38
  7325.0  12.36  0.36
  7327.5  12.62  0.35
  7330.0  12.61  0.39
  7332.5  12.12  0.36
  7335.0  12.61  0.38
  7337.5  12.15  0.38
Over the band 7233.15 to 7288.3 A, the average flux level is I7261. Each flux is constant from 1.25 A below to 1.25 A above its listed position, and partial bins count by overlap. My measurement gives 12.3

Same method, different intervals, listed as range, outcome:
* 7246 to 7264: 12.3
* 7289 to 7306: 12.4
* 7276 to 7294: 12.3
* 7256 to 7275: 12.4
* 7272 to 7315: 12.4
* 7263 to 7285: 12.3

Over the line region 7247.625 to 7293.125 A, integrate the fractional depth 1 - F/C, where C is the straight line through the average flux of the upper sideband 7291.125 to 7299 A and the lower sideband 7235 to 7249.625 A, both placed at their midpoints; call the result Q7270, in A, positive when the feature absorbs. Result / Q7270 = 0.41 A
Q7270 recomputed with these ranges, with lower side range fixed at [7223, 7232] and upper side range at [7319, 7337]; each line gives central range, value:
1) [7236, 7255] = 0.5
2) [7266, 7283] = 0.2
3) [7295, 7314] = 0.1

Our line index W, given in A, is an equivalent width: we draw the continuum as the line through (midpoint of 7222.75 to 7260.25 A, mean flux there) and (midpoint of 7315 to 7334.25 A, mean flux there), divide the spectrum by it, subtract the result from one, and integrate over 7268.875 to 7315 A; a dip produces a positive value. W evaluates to 0.1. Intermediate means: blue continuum 12.2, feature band 12.4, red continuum 12.5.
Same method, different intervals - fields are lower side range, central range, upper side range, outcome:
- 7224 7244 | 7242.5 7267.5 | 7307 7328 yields 0.15 A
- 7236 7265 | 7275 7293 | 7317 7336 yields 0.18 A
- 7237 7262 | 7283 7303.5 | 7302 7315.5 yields -0.01 A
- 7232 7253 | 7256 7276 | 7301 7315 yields -0.29 A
